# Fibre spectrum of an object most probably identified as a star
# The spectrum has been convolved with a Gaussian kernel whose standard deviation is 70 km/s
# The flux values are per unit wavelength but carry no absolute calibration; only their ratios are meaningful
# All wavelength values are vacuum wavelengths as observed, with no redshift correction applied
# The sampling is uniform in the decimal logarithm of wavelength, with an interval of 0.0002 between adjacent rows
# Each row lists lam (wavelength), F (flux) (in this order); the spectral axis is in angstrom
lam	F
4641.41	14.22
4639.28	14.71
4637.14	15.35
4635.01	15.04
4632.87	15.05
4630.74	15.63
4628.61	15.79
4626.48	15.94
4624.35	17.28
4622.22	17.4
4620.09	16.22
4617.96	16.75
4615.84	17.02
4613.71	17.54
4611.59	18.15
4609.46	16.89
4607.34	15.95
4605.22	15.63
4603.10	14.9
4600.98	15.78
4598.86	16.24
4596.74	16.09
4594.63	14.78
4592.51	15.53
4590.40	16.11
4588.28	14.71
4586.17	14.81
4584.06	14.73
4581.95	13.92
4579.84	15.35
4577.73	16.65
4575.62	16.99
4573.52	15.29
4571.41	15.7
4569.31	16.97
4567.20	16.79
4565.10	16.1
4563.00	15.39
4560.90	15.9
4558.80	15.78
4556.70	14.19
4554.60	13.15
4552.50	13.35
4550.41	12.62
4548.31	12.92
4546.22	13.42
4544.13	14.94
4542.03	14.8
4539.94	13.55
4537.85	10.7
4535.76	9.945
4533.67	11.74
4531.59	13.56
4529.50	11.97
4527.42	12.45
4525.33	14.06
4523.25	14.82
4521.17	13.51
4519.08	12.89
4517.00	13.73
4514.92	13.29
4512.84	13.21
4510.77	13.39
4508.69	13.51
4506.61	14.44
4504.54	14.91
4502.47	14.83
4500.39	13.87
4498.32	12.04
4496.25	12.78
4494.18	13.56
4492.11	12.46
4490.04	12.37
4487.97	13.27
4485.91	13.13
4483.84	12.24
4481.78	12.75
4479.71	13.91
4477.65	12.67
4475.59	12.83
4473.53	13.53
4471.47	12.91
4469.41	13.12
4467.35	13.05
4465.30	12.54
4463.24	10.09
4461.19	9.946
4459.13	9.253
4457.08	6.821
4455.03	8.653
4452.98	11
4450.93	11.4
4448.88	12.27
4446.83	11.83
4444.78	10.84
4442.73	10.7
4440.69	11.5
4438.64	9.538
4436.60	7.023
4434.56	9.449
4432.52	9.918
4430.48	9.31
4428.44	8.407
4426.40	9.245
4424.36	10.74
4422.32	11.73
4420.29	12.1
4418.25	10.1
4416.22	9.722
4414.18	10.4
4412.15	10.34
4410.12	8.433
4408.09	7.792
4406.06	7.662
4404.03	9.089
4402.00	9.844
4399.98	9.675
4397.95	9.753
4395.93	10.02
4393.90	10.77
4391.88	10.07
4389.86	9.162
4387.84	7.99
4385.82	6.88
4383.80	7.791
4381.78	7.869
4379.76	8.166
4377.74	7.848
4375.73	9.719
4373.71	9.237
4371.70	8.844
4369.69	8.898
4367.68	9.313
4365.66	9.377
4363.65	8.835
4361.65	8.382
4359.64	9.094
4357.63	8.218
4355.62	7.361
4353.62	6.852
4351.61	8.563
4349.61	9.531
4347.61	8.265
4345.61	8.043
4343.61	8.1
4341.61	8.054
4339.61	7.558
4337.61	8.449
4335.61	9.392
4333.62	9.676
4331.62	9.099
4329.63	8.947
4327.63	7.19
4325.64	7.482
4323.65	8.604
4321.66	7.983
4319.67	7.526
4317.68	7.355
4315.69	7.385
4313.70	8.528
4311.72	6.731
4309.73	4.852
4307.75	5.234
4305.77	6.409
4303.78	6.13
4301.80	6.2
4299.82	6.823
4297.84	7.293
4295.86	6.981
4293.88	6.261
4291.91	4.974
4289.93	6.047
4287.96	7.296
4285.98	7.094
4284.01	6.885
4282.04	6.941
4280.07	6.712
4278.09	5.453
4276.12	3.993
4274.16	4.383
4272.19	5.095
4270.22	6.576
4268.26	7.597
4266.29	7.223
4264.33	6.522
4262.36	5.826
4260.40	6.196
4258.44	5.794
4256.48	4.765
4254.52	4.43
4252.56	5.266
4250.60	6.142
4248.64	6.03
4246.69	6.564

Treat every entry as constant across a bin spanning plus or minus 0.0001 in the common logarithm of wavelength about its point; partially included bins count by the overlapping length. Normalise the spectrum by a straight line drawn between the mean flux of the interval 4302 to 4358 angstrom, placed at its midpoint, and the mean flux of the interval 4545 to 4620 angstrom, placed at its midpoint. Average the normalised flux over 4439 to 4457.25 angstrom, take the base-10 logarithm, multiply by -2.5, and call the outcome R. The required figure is 0.07 mag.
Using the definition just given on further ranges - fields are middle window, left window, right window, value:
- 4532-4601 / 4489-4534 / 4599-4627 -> 0.03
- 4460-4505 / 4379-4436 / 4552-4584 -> -0.05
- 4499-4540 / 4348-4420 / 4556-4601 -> 0.03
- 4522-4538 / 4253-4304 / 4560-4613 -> 0.12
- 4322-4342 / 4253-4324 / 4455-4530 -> -0.10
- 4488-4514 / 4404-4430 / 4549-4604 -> -0.07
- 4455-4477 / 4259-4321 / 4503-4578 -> 0.05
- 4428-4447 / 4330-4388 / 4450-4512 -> 0.12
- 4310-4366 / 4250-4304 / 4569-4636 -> -0.03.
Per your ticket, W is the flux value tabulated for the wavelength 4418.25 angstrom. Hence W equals 10.1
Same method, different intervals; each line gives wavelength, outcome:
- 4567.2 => 16.79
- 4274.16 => 4.383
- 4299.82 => 6.823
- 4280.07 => 6.712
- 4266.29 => 7.223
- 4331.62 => 9.099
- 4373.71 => 9.237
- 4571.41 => 15.7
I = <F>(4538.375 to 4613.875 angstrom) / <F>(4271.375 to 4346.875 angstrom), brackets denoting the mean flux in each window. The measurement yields 2.17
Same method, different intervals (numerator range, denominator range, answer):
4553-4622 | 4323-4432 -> 1.77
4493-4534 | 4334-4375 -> 1.57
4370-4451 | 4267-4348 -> 1.35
